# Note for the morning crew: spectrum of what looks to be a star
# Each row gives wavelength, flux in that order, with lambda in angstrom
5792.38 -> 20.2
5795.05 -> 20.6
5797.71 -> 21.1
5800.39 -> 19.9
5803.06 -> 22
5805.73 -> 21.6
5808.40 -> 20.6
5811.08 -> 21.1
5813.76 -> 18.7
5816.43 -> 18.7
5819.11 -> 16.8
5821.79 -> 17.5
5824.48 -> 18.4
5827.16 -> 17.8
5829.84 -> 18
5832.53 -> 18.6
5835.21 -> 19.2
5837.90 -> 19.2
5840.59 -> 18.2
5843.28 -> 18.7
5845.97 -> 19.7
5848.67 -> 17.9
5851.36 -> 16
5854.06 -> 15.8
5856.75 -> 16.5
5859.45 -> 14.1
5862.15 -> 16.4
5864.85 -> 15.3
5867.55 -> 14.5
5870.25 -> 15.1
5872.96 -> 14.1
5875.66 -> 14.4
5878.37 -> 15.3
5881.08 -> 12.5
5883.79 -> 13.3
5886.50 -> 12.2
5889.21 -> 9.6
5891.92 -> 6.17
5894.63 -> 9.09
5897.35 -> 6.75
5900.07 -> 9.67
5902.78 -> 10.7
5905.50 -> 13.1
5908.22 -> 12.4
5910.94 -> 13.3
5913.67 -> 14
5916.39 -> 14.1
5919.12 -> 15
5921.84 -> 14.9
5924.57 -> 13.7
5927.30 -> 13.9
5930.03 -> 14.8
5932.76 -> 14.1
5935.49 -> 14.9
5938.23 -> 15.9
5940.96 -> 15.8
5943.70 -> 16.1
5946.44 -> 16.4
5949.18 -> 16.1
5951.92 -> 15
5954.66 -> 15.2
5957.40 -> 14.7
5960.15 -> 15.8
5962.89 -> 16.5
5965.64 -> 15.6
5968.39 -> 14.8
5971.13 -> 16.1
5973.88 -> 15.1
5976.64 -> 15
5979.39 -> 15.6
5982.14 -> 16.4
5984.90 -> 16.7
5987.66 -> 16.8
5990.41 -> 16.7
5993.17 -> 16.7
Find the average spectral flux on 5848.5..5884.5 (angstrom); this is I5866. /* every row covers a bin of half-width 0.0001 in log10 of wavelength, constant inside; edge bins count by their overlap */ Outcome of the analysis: 15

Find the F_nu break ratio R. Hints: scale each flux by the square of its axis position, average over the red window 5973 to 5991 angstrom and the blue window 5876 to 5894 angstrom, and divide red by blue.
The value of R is 1.43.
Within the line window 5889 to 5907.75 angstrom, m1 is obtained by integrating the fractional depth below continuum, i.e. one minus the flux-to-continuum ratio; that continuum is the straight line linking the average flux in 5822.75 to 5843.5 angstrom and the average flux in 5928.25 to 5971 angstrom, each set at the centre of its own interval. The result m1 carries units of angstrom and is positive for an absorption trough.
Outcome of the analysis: 8.2 angstrom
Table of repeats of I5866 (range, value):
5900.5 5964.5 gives 14.6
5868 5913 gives 11.8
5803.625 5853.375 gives 18.7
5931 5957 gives 15.5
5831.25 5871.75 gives 17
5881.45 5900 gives 9.69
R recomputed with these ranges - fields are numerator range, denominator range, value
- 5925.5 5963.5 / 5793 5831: 0.82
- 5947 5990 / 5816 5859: 0.92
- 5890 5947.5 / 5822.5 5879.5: 0.79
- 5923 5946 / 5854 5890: 1.07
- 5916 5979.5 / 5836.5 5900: 1.10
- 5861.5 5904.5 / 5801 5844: 0.65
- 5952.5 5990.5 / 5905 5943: 1.12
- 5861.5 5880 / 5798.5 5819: 0.76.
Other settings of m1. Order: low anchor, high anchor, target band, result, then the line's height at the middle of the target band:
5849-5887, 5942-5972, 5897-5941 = 5.40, 15.3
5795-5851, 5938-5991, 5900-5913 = 3.79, 17.2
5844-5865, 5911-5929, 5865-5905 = 9.63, 15.5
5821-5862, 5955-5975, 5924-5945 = 1.43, 16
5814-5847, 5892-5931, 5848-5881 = 1.17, 15.8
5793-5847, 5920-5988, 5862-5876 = 2.36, 17.9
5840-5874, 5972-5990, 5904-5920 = 2.55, 16.2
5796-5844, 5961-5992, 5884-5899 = 7.29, 17.7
